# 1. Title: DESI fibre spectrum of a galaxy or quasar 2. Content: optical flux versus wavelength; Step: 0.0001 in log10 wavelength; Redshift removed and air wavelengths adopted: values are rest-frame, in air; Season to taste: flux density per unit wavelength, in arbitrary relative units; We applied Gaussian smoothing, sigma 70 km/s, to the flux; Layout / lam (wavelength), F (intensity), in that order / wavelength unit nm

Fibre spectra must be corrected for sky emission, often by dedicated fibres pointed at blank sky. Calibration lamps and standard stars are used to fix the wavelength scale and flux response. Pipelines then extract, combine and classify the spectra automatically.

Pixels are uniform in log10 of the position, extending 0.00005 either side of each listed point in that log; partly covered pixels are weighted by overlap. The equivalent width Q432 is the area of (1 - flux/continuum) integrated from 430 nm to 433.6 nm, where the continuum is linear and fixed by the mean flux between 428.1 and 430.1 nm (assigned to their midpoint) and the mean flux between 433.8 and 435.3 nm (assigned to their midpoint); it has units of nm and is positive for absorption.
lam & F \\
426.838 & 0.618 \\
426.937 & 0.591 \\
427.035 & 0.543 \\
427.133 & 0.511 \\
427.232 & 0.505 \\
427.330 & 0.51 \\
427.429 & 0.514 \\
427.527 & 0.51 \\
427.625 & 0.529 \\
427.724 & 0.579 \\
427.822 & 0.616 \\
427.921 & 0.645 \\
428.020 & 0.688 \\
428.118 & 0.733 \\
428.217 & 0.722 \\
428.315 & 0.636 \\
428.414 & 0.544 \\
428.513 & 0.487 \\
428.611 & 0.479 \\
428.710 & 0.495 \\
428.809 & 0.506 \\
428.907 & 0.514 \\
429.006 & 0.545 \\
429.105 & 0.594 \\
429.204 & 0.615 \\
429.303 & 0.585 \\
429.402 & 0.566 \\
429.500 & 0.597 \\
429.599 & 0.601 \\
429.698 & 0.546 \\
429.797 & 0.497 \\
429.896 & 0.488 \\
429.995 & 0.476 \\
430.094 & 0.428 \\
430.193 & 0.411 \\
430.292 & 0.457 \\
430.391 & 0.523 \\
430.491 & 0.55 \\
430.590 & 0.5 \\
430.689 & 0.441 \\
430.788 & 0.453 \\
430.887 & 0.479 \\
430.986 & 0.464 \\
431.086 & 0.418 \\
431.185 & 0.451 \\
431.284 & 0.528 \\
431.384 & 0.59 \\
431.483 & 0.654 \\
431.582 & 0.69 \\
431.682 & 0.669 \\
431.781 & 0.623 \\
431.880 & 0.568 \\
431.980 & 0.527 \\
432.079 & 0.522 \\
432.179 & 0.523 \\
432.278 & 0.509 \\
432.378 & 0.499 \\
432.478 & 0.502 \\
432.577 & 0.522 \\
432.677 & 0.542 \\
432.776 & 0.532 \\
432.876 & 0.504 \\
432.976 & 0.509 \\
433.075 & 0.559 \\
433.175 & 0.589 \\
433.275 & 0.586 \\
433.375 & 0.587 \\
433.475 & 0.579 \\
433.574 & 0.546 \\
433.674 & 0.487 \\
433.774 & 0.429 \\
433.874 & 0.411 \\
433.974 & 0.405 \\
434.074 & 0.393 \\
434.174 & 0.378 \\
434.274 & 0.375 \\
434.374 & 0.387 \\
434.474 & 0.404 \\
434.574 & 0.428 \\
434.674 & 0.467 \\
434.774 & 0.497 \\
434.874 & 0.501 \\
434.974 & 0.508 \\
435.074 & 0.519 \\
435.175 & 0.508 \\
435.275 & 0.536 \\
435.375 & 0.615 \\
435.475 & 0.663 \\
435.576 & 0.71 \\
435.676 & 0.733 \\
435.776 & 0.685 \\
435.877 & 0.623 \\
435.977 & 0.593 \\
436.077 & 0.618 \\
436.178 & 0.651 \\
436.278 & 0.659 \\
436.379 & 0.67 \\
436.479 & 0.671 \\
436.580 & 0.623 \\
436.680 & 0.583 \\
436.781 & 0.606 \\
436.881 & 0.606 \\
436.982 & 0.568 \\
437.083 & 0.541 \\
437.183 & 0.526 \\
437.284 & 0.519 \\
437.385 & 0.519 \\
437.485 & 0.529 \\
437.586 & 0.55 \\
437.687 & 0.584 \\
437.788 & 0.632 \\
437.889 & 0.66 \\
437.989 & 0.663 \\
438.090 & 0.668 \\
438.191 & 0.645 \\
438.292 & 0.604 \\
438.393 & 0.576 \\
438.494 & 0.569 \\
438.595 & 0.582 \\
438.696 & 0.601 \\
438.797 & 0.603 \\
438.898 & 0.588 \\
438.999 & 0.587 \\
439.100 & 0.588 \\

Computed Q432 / -0.210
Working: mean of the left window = 0.555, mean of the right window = 0.446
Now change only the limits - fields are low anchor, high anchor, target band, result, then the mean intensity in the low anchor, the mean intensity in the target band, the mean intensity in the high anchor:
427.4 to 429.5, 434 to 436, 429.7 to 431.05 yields 0.21 nm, 0.578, 0.476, 0.524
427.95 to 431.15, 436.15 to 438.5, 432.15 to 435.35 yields 0.43 nm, 0.533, 0.492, 0.601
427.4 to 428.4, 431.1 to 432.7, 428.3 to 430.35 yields 0.24 nm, 0.617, 0.525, 0.555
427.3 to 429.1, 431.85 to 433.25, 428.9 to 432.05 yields 0.09 nm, 0.571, 0.533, 0.529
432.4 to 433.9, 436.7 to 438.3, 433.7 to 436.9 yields 0.08 nm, 0.527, 0.545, 0.588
